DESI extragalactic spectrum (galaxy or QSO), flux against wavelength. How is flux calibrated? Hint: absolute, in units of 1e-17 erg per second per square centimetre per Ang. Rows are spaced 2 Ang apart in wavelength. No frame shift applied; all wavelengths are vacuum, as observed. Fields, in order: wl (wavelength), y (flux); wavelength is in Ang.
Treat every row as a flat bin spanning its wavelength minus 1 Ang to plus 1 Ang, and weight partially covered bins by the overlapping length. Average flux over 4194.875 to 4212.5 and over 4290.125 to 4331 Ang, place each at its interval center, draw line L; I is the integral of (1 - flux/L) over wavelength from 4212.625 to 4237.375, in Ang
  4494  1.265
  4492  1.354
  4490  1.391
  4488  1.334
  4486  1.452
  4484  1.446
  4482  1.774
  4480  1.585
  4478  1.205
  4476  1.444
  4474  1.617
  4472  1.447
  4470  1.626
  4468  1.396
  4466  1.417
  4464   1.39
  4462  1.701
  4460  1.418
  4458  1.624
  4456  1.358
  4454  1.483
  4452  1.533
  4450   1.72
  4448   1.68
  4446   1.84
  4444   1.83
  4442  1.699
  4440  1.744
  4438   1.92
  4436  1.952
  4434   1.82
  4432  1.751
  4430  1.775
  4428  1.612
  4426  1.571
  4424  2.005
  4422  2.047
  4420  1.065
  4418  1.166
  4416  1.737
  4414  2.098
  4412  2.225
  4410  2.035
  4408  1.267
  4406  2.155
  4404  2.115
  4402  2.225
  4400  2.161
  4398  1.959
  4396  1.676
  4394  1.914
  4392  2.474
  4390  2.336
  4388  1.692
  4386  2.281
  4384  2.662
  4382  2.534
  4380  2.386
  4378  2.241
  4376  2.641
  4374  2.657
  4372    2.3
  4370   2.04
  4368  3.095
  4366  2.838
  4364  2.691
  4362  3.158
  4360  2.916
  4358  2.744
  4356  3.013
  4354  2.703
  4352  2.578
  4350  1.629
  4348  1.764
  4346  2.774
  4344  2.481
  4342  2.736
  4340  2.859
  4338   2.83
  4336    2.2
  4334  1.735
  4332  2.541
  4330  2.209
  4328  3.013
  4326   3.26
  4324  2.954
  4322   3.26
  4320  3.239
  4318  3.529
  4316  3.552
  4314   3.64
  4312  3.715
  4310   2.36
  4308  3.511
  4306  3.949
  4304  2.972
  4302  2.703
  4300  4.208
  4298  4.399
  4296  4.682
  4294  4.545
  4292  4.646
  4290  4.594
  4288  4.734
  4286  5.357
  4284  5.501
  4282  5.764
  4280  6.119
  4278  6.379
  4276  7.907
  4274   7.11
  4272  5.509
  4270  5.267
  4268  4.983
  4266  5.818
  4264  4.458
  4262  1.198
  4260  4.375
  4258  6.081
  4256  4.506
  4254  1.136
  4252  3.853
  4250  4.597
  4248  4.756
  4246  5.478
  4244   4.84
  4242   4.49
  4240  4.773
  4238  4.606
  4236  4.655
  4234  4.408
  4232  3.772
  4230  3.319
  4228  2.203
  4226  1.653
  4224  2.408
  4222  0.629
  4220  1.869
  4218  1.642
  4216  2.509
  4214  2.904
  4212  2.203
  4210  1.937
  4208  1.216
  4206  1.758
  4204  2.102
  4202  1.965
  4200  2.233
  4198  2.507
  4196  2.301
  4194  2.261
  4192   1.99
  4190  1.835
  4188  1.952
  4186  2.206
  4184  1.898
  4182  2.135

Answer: -3.6 Ang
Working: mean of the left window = 2.02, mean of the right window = 3.54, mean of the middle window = 2.69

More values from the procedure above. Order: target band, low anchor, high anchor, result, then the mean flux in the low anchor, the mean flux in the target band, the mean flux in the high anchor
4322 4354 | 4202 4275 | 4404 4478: 1.3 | 3.56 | 2.53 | 1.67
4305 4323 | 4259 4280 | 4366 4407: 3.3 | 5.34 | 3.42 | 2.29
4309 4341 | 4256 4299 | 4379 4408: 8.3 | 5.19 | 2.93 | 2.15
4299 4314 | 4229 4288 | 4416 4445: 2.3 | 4.86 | 3.37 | 1.71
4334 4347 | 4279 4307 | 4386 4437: 3.4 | 4.58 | 2.58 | 1.88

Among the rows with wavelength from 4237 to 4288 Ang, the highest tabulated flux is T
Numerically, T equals 7.907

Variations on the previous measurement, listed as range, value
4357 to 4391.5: 3.158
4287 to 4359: 4.734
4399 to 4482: 2.225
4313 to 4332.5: 3.64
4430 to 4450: 1.952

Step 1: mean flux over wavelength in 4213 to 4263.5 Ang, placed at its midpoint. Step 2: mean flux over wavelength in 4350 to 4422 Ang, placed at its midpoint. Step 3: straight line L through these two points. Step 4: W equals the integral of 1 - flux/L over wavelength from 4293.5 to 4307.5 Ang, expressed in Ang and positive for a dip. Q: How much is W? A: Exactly -4.31 Ang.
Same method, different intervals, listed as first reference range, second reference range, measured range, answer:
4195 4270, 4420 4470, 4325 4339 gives -0.1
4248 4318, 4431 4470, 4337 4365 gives 5.9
